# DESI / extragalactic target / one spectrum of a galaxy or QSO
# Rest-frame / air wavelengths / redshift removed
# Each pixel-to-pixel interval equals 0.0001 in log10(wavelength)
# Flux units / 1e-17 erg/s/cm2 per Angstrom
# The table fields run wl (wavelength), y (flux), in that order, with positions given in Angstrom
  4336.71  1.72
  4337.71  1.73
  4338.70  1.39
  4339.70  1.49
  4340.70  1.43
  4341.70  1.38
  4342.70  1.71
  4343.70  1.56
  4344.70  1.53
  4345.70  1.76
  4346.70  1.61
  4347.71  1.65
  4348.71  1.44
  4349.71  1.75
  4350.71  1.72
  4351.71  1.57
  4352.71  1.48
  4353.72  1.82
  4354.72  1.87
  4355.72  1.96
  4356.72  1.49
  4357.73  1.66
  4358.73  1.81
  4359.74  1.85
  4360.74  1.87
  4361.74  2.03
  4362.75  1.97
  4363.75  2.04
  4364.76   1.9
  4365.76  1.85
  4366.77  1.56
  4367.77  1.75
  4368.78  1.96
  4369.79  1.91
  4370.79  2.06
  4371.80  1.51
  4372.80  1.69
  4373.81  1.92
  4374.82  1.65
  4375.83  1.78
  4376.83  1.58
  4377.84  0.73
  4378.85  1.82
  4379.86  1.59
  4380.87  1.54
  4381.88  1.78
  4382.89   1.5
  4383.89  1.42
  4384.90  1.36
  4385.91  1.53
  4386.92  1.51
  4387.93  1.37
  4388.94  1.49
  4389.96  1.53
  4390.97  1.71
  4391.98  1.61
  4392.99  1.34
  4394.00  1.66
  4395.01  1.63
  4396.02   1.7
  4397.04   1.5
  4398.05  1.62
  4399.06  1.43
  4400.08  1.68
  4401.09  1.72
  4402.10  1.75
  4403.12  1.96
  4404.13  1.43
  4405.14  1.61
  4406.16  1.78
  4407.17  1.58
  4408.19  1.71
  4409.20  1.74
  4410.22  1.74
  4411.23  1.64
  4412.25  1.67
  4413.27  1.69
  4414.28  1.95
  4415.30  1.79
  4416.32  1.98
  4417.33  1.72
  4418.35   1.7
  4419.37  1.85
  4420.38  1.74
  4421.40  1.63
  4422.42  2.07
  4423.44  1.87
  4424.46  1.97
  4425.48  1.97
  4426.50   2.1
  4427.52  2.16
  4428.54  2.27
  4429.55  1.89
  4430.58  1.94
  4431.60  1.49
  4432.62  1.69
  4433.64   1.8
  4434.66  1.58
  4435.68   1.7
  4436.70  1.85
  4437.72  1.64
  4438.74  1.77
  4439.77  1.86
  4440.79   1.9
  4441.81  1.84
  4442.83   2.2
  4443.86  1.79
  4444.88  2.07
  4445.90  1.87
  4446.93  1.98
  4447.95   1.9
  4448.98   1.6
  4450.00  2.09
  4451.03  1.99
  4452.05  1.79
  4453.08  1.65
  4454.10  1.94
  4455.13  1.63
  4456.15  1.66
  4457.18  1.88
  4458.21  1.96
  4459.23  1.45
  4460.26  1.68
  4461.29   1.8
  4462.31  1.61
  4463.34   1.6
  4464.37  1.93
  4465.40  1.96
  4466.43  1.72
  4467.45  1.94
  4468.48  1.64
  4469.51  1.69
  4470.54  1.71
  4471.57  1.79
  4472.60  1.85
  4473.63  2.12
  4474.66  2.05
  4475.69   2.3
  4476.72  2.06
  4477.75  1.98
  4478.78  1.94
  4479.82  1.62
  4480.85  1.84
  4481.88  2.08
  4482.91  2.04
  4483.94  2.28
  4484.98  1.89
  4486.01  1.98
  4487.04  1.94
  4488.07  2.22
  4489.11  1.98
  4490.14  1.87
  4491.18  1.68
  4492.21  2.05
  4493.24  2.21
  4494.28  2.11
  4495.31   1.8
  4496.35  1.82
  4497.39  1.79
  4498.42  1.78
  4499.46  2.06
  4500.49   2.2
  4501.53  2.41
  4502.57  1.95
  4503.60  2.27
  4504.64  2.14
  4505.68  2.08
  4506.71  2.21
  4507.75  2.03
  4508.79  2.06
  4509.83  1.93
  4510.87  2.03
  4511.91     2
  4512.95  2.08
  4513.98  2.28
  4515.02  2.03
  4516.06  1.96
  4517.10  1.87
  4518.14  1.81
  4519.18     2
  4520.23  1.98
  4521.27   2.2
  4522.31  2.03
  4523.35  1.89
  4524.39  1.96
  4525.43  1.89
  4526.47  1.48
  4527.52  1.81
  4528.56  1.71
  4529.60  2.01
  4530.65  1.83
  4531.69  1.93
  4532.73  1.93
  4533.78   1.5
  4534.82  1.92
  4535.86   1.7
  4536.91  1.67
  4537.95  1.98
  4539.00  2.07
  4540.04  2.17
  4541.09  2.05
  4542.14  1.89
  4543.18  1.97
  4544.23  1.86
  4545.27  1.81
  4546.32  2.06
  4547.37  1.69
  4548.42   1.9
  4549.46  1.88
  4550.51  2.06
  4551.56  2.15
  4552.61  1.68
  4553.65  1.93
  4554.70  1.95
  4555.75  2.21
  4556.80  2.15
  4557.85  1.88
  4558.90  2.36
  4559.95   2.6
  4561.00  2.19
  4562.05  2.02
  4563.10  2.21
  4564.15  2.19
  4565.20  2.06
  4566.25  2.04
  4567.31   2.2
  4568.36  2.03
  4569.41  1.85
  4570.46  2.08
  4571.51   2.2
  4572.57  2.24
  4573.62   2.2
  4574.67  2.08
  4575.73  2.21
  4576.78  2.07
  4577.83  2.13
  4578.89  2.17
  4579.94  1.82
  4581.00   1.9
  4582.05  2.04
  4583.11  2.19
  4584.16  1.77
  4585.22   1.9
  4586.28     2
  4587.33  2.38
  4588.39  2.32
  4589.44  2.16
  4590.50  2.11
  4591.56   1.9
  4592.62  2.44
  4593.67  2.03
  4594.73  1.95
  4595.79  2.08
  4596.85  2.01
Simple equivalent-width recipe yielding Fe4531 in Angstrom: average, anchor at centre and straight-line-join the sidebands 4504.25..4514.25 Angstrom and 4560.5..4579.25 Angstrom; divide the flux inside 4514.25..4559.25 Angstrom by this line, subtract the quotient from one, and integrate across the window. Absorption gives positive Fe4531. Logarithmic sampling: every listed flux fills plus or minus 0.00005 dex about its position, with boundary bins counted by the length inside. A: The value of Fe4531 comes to 3.7 Angstrom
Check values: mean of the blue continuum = 2.08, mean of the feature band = 1.93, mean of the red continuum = 2.12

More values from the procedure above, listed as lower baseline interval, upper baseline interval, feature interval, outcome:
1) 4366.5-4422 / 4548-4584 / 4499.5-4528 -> -1.1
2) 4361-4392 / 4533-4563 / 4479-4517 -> -2.6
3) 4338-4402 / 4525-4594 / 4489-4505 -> -1.0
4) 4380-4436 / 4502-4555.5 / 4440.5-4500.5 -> -2.0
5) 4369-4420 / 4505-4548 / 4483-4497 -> -1.0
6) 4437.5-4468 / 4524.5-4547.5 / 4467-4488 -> -1.2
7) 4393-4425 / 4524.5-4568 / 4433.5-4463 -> -0.3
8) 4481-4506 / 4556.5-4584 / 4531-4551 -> 1.8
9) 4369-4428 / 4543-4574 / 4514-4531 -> 0.5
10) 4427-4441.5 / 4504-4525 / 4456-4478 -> 0.8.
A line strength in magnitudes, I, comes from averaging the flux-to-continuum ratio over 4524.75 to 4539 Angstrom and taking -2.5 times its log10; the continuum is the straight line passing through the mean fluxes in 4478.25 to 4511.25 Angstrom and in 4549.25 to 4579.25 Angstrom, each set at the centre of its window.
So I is 0.14 mag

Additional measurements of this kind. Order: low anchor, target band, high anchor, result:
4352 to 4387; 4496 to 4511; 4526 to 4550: -0.12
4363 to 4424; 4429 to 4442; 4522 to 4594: 0.00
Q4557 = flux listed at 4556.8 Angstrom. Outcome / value 2.15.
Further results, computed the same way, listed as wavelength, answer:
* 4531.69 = 1.93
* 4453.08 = 1.65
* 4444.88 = 2.07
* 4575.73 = 2.21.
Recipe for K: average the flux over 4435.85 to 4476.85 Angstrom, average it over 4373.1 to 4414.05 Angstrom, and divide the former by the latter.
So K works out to 1.1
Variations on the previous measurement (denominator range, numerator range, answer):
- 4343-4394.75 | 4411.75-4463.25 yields 1.10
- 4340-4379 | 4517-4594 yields 1.18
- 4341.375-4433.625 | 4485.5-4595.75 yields 1.18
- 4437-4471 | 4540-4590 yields 1.14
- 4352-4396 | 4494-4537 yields 1.17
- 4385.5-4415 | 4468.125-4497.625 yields 1.19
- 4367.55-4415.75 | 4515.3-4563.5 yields 1.19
